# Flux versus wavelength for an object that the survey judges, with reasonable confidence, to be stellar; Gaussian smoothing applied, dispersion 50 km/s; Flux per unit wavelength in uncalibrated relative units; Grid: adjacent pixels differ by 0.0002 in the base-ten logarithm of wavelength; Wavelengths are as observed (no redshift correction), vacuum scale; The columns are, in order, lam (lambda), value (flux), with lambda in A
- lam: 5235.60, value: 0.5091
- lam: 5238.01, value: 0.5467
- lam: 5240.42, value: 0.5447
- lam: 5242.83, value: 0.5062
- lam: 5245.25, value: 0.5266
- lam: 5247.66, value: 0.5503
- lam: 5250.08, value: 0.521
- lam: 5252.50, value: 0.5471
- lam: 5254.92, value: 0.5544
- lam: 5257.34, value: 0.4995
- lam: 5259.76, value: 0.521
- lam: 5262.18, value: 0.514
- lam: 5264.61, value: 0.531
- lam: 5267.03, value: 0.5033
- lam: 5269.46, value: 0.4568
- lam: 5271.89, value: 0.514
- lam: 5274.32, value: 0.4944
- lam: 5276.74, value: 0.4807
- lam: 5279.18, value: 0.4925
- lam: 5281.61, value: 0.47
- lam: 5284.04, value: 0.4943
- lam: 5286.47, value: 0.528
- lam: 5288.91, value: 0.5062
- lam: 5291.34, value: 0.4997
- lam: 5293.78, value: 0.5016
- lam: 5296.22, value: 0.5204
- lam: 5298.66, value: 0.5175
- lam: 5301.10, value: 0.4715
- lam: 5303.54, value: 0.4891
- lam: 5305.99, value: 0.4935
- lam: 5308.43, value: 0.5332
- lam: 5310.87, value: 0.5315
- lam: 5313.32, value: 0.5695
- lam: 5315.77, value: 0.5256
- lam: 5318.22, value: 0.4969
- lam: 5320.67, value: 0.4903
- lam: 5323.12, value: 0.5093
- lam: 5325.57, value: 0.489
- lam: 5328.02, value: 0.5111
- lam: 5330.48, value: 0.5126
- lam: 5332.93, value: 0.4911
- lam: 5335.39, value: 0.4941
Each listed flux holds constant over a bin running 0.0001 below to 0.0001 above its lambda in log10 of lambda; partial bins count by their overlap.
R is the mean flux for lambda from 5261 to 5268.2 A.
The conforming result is 0.516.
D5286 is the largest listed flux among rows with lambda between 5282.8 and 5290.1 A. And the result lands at 0.528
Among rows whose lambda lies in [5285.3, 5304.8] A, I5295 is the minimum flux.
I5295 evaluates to 0.4715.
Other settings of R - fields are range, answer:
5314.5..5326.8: 0.503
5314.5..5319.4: 0.511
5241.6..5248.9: 0.528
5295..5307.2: 0.498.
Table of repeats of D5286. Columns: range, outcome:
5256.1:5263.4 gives 0.521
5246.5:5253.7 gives 0.5503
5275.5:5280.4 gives 0.4925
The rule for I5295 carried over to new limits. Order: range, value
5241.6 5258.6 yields 0.4995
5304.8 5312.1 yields 0.4935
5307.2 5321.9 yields 0.4903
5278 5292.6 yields 0.47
